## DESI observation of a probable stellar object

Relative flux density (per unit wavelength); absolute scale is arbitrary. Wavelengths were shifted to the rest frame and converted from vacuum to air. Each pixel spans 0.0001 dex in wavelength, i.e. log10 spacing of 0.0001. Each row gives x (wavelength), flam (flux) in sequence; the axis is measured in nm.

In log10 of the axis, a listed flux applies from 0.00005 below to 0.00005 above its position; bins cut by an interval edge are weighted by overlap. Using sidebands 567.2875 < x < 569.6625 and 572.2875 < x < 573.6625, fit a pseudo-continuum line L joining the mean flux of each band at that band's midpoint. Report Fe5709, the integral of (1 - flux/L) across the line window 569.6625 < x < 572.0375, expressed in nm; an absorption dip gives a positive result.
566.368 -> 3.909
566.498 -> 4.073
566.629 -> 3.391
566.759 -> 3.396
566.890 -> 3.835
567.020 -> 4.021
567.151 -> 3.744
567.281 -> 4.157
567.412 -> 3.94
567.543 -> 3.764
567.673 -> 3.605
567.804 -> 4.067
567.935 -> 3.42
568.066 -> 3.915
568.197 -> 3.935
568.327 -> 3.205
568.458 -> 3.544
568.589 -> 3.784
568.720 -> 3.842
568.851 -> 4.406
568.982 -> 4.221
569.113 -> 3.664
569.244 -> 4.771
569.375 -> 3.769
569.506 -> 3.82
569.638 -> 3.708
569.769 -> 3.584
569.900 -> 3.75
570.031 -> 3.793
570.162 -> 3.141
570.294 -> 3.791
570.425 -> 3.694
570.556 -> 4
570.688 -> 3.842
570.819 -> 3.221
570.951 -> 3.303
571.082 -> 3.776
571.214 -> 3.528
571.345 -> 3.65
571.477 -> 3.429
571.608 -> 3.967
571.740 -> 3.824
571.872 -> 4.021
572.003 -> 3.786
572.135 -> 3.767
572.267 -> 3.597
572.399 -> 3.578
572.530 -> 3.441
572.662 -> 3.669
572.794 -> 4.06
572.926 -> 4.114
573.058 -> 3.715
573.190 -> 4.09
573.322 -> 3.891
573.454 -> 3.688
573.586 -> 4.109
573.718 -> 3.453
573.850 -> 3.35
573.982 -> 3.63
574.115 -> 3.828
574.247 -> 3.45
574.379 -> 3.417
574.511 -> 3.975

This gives 0.11 nm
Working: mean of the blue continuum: 3.86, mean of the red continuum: 3.83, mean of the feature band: 3.67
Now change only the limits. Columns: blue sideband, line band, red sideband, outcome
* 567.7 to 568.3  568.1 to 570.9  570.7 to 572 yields -0.05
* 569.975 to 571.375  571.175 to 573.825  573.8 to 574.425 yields -0.14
